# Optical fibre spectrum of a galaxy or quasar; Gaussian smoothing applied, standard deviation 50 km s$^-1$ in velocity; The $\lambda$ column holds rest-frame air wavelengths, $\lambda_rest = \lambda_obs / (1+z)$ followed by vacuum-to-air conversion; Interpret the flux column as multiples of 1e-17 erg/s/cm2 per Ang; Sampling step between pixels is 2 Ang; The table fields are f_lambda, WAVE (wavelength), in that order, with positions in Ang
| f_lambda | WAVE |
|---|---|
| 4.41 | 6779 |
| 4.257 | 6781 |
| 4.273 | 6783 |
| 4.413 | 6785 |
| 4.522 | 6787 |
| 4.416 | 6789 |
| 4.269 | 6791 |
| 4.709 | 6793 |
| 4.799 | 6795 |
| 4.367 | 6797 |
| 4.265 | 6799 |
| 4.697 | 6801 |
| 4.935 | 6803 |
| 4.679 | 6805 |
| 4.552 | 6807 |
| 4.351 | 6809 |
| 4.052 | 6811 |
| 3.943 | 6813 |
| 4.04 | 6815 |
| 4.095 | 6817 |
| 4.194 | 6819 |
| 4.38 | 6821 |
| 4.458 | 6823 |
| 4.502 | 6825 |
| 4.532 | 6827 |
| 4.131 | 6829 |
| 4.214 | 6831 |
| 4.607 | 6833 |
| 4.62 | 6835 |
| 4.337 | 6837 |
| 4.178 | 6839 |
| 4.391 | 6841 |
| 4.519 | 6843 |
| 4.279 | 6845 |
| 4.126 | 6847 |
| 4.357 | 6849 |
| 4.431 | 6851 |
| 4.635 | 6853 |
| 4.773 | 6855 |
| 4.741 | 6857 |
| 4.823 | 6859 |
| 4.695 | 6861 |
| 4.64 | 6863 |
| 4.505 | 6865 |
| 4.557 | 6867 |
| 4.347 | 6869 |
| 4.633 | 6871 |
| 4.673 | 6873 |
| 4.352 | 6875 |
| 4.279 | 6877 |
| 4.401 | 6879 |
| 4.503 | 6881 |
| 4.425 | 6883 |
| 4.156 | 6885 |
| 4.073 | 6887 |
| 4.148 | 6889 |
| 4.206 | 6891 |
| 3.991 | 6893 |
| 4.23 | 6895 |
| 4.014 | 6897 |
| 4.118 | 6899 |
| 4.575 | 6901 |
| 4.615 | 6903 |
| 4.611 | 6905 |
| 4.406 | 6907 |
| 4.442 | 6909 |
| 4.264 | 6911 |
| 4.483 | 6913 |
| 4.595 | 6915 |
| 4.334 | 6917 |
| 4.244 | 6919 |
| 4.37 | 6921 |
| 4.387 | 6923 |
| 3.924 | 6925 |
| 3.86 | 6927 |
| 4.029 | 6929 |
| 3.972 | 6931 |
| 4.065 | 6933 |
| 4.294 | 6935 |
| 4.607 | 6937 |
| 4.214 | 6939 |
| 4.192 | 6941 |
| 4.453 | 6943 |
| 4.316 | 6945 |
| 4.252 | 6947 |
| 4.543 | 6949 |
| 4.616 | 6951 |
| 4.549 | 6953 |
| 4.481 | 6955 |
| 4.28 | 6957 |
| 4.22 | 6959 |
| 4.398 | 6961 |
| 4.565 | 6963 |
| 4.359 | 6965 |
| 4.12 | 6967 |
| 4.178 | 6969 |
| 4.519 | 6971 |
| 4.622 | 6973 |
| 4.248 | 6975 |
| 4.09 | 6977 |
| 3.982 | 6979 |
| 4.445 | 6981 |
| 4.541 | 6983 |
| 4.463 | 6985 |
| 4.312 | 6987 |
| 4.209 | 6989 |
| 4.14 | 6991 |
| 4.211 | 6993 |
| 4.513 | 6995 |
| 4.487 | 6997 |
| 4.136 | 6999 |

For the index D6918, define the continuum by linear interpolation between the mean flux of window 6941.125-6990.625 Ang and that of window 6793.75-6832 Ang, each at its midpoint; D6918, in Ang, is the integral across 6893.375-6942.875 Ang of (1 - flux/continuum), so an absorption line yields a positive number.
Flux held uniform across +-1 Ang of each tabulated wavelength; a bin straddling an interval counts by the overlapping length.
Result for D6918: 0.9 Ang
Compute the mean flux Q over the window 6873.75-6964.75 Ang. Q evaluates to 4.31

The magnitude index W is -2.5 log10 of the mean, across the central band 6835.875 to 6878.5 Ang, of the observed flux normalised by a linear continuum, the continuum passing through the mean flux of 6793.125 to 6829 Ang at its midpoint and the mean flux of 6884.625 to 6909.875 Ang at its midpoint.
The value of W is -0.04 mag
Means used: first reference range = 4.4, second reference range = 4.28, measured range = 4.49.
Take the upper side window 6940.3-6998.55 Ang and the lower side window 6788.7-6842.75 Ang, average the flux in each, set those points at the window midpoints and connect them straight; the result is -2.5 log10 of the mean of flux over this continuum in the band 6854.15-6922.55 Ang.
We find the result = -0.01 mag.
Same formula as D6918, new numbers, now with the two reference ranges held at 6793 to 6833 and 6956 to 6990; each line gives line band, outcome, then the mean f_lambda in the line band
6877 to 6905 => 0.52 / 4.28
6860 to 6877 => -0.64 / 4.53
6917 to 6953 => 0.63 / 4.27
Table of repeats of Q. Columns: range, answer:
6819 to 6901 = 4.4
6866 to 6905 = 4.34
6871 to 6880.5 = 4.45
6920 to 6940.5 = 4.17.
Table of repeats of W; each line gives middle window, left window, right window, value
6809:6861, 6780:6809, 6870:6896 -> 0.009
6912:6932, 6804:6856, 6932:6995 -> 0.032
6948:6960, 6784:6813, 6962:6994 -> -0.028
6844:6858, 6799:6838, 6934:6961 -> -0.023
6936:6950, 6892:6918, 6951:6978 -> -0.001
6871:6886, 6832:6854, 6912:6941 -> -0.019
